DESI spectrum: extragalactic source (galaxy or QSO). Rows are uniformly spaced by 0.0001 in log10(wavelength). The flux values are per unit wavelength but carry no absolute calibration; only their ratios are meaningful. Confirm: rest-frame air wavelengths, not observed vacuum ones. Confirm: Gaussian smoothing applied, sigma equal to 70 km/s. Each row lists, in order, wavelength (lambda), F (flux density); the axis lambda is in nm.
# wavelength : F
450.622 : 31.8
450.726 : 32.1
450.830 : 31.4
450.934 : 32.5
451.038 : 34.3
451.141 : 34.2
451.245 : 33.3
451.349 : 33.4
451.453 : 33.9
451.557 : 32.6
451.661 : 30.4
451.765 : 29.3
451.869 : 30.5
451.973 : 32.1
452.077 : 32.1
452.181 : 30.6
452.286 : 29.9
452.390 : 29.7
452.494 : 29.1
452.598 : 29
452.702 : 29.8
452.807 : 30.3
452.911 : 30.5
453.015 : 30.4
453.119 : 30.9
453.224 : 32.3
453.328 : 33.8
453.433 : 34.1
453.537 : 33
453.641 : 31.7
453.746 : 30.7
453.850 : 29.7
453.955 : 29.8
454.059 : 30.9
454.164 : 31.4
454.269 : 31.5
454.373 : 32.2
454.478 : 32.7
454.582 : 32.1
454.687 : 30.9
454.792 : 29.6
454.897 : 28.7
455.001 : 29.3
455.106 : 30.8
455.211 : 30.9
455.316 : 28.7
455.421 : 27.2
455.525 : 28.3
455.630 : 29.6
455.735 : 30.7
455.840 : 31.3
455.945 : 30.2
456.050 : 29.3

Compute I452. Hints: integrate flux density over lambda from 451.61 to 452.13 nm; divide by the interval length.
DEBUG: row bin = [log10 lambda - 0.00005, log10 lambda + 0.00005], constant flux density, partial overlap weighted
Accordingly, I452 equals 30.9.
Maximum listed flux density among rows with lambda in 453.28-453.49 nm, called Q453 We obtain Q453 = 34.1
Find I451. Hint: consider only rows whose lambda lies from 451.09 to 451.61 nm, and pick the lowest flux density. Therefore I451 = 32.6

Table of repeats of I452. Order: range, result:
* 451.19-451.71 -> 32.7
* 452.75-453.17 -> 30.5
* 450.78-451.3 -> 33.2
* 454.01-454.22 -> 31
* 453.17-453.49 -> 33.3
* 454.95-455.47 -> 29.4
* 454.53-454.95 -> 30.3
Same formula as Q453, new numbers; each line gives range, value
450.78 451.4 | 34.3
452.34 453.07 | 30.5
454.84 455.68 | 30.9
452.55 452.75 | 29.8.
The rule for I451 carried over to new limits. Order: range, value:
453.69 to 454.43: 29.7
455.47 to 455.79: 28.3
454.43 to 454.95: 28.7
